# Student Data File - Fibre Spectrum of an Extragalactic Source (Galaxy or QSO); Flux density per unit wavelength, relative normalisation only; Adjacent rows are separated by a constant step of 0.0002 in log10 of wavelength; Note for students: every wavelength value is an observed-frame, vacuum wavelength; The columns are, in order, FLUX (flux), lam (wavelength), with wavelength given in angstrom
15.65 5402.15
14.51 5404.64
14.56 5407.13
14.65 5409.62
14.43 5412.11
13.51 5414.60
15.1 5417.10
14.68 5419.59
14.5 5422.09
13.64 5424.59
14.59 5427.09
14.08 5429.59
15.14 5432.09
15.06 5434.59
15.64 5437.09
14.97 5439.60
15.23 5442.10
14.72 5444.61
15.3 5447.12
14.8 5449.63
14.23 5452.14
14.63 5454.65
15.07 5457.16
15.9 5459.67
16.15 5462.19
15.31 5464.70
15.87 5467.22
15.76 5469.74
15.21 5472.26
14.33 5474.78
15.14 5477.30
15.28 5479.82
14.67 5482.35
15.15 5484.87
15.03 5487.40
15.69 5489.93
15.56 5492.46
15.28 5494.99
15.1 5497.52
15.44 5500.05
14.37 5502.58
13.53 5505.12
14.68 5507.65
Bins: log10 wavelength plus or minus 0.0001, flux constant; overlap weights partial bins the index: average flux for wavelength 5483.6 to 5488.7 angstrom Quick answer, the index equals 15.1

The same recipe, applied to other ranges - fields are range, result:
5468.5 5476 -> 15.1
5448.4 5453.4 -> 14.5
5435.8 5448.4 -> 15.2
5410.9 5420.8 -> 14.4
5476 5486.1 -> 15.1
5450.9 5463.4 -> 15.2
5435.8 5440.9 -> 15.3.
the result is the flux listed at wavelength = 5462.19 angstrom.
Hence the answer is 16.15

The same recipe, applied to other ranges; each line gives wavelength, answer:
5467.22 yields 15.87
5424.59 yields 13.64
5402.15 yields 15.65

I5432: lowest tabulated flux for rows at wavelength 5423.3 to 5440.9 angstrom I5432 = 13.64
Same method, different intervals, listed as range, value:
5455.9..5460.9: 15.07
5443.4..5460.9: 14.23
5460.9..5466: 15.31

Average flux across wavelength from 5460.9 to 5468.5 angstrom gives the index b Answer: 15.8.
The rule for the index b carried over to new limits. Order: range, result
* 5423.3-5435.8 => 14.5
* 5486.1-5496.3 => 15.4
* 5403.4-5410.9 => 14.6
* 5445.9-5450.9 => 15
